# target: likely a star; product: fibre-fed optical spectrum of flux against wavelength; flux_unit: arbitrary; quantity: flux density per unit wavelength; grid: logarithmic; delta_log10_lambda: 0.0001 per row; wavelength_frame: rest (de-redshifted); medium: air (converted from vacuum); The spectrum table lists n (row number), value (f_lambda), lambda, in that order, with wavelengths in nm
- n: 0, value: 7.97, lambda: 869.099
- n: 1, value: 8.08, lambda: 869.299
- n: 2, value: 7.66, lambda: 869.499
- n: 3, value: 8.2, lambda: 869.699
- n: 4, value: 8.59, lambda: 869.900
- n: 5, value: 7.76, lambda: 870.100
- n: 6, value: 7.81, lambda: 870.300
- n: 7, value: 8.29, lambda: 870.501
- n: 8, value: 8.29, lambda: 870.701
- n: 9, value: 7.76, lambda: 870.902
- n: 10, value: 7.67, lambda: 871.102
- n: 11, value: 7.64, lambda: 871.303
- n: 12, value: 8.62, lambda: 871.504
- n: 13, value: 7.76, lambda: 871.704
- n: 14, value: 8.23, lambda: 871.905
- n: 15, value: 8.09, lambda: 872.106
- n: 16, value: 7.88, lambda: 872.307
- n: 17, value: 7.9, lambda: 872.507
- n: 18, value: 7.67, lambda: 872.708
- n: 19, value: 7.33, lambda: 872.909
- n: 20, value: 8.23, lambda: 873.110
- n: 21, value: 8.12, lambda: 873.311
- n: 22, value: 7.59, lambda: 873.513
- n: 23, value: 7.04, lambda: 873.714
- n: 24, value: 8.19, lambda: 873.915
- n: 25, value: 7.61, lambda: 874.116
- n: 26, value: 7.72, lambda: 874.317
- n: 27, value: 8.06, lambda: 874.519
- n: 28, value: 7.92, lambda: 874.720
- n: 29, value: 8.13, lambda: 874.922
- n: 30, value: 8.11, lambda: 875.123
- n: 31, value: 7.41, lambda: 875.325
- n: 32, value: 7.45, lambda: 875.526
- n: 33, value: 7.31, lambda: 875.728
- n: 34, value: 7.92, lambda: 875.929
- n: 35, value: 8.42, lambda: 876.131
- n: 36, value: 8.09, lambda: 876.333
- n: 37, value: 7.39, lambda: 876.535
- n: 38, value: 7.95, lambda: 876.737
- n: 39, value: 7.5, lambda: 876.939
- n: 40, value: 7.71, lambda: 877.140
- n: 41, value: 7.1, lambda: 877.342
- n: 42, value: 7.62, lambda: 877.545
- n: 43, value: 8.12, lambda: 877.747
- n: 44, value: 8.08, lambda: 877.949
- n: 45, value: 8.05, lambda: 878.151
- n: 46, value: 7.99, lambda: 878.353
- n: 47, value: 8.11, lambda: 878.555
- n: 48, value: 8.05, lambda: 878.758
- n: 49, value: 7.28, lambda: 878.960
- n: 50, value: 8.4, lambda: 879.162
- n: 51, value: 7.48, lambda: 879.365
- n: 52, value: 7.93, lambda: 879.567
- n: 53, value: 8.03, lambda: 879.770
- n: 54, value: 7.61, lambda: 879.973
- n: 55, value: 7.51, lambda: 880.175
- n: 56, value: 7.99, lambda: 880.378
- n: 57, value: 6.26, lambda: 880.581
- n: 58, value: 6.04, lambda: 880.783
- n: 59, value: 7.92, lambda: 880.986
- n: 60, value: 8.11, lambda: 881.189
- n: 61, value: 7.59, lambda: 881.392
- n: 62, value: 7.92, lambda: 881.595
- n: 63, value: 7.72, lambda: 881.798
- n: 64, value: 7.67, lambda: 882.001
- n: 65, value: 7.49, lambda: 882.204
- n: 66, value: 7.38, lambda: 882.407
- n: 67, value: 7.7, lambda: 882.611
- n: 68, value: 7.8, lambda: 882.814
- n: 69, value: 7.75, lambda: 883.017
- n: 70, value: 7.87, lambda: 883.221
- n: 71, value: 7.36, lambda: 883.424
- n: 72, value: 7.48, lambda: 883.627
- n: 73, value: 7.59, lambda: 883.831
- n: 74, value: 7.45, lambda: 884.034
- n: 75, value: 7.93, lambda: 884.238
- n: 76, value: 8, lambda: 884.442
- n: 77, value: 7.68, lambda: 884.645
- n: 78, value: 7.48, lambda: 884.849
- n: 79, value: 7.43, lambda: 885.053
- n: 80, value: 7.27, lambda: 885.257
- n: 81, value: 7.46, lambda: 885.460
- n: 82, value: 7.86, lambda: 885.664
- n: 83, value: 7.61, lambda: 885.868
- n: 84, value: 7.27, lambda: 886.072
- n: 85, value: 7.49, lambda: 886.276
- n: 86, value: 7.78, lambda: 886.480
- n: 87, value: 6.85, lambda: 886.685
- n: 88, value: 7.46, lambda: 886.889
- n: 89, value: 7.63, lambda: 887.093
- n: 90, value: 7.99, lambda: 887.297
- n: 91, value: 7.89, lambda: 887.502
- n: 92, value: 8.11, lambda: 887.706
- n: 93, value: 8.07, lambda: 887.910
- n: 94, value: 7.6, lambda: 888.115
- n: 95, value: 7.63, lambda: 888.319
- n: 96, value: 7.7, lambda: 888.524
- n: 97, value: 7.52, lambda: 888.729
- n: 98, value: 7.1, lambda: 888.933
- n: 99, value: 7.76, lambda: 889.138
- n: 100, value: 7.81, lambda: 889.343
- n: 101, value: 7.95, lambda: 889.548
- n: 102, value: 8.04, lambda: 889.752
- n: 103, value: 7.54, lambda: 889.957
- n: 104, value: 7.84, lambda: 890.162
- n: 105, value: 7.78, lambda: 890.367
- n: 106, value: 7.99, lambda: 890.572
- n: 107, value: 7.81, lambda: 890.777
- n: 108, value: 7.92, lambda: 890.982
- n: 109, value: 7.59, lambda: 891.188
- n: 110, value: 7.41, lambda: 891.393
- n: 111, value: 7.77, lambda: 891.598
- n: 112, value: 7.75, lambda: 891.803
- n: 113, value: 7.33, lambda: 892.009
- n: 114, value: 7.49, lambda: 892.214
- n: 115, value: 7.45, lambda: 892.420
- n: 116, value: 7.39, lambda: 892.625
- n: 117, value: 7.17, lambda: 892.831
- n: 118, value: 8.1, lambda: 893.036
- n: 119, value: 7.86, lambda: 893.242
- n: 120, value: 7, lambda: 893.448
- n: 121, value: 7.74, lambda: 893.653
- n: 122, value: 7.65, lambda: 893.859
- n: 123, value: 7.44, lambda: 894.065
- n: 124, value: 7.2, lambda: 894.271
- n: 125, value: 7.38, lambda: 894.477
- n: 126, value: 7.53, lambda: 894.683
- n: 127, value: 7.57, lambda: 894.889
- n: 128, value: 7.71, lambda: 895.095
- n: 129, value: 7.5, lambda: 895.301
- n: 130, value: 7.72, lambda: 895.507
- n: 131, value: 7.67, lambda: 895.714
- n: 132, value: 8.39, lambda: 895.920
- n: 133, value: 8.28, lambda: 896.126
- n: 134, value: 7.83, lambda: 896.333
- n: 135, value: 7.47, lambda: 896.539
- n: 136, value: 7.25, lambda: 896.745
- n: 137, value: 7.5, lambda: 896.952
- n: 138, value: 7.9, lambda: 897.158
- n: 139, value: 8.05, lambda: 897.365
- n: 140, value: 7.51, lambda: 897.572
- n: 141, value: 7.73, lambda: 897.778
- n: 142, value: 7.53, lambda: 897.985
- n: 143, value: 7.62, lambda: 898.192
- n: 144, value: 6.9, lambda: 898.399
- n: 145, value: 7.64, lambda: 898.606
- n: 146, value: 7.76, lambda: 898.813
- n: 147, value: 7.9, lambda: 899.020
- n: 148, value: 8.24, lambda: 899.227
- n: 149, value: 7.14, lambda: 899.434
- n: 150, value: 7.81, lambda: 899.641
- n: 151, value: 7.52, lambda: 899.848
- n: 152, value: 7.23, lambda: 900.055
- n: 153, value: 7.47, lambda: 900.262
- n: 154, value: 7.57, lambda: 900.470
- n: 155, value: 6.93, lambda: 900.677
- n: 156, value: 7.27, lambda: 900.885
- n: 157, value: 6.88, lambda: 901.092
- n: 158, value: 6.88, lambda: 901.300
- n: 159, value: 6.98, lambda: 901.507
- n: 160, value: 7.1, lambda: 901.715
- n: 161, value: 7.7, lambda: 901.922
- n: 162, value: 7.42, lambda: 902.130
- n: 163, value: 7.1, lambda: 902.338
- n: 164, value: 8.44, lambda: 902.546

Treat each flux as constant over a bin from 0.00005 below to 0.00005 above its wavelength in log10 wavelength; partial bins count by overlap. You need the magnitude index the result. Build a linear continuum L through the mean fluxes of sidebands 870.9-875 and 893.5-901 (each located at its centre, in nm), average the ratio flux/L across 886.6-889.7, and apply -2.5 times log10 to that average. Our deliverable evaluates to 0.00 mag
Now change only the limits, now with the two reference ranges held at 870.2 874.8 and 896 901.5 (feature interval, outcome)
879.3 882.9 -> 0.03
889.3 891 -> -0.03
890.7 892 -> -0.01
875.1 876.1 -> 0.03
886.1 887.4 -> 0.03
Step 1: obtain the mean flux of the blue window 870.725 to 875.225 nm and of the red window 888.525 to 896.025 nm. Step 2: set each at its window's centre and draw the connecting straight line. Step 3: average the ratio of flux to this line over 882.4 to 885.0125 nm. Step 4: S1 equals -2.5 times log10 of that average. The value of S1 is 0.01 mag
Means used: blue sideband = 7.88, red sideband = 7.64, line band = 7.65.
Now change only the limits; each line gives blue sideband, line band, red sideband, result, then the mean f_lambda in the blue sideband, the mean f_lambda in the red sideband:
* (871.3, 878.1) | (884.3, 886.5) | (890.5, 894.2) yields 0.02 mag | 7.83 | 7.6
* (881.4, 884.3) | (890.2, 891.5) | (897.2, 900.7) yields -0.02 mag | 7.64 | 7.58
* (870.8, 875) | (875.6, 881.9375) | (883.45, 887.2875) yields 0.00 mag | 7.86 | 7.55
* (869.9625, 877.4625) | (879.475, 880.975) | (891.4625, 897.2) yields 0.06 mag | 7.83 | 7.61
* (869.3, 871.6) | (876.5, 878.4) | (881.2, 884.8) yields 0.01 mag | 8.03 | 7.68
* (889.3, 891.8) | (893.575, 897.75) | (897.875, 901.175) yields -0.01 mag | 7.79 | 7.47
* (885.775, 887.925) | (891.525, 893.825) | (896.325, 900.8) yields 0.01 mag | 7.63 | 7.56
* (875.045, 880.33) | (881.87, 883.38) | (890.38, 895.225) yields 0.01 mag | 7.79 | 7.58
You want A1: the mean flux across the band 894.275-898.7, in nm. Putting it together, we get 7.64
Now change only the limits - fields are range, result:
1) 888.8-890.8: 7.76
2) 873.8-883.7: 7.72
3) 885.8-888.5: 7.65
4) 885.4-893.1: 7.65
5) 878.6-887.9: 7.62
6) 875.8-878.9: 7.86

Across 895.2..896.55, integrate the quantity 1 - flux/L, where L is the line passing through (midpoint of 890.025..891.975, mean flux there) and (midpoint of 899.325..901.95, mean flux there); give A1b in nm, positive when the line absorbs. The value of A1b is -0.07 nm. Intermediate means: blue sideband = 7.74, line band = 7.86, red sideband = 7.26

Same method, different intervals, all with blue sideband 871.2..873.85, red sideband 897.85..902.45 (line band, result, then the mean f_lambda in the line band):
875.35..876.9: 0.007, 7.76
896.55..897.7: -0.029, 7.63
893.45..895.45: -0.004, 7.5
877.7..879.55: -0.045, 7.95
